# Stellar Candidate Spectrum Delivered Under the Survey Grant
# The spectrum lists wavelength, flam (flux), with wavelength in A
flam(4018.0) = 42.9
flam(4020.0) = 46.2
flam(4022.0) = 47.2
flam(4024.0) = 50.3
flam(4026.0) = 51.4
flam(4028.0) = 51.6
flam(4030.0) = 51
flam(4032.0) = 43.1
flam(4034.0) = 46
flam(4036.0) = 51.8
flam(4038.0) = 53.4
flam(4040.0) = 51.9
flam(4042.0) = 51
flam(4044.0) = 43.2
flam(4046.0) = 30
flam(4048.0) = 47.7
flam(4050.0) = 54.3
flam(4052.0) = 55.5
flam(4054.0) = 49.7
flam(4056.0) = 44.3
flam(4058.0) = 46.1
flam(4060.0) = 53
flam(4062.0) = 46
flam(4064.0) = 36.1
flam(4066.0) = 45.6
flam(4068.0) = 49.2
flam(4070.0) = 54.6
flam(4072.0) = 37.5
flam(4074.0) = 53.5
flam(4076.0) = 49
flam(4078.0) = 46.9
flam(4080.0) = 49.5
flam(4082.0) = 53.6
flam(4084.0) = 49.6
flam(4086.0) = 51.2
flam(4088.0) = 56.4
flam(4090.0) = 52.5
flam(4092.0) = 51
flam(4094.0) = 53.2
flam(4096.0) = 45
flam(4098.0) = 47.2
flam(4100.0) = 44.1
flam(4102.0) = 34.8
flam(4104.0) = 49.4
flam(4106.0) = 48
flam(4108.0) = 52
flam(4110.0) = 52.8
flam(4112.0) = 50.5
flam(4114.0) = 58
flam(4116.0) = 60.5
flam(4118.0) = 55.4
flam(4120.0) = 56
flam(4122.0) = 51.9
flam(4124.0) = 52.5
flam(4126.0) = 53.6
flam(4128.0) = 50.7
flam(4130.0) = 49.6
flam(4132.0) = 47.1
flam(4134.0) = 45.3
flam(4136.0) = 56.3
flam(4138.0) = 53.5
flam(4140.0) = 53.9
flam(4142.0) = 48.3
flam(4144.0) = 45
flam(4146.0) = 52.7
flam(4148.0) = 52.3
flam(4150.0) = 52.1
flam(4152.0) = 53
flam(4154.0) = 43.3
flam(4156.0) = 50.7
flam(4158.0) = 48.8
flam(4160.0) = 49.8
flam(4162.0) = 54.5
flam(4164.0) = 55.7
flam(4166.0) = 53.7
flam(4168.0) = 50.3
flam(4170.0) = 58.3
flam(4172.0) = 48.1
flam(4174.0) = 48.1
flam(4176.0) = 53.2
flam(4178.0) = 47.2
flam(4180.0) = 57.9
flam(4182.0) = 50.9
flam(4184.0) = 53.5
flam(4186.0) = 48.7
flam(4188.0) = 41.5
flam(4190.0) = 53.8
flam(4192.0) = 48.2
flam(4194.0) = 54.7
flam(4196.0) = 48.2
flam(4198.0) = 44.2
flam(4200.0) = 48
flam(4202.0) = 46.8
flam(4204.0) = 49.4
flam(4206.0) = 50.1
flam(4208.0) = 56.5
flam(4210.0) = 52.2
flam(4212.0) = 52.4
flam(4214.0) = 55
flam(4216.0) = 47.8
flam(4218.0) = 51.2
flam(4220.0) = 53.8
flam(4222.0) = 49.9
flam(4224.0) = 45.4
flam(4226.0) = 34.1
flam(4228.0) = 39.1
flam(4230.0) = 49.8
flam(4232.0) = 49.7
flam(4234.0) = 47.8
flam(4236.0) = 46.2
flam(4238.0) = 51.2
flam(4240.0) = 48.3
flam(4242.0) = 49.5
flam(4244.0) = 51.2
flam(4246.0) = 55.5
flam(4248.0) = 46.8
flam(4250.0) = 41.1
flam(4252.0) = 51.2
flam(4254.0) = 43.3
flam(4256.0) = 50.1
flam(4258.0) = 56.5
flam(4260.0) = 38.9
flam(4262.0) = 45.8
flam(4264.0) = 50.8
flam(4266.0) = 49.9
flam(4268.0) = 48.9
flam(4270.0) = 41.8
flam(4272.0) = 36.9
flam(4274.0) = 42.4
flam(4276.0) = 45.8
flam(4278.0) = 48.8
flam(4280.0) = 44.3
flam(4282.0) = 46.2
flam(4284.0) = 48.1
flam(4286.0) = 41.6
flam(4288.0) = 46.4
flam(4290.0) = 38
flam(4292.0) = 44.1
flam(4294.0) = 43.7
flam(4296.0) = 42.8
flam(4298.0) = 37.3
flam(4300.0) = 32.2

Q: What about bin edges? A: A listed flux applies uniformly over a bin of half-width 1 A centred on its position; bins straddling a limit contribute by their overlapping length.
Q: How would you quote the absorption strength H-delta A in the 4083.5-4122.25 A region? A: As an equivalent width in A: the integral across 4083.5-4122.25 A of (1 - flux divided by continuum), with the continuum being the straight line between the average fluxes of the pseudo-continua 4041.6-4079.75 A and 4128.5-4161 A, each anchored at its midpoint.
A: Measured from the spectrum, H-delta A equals -1.9 A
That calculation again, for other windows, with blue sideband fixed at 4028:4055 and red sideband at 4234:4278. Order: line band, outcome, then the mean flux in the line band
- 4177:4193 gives -0.8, 50.2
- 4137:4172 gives -2.6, 51.4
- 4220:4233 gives 0.6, 45.4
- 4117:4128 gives -1.3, 53.6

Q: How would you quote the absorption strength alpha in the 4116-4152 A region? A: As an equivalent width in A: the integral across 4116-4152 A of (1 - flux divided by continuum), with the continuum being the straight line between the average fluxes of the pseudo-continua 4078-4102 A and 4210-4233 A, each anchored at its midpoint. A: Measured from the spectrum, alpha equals -2.0 A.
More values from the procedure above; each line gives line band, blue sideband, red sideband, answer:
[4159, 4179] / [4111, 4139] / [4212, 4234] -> -0.5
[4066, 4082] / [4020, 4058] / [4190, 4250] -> -0.1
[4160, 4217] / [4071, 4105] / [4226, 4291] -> -4.5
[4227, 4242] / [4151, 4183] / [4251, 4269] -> 0.5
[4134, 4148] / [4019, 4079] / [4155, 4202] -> -0.4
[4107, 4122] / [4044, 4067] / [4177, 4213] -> -2.2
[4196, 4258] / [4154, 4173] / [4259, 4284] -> -1.1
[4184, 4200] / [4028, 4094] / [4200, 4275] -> -0.2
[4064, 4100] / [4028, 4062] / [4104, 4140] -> 0.8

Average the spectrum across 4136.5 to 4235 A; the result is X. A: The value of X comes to 50.1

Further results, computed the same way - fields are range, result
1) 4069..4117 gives 50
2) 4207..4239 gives 48.9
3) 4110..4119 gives 55.7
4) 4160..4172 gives 53.6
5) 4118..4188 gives 51.3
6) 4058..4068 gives 45.7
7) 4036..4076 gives 47.6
